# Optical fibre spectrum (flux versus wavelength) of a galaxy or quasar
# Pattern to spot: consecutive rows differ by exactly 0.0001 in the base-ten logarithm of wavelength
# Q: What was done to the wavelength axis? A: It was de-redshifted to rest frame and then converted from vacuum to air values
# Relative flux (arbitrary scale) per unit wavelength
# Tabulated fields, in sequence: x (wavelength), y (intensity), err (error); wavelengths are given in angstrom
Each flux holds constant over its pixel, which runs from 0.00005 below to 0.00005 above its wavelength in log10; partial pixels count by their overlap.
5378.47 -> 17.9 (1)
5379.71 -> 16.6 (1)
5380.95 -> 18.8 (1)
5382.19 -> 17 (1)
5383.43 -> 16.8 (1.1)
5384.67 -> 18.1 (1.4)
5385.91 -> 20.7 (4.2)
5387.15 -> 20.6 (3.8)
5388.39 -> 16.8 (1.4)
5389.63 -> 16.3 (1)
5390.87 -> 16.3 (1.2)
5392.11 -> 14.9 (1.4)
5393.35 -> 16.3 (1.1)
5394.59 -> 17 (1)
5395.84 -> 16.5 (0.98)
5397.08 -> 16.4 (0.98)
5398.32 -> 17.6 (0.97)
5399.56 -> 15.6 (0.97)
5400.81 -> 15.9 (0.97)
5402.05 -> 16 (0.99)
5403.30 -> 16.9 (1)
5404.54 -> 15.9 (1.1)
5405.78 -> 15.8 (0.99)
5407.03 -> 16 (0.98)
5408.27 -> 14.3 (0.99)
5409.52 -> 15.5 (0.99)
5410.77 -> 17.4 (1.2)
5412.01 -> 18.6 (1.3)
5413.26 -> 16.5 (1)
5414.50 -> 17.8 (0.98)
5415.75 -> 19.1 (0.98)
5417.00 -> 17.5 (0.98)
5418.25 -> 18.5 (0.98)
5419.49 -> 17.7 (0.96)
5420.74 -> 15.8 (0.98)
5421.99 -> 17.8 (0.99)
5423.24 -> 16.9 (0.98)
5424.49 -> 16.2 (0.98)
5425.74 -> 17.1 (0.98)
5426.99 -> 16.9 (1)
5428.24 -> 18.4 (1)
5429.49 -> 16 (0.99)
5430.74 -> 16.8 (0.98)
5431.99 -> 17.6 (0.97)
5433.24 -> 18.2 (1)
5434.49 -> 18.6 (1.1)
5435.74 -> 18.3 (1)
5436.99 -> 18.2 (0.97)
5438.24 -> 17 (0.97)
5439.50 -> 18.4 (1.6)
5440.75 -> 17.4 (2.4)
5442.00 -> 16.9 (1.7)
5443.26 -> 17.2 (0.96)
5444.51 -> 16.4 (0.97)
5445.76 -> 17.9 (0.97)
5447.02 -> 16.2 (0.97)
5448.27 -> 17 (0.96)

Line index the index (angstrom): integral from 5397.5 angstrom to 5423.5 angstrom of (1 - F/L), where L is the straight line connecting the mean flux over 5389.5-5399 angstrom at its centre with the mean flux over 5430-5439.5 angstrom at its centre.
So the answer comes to 0.3 angstrom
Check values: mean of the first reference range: 16.4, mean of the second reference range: 17.8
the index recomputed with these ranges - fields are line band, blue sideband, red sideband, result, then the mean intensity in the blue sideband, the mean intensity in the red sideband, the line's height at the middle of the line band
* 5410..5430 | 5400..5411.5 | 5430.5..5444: -0.75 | 16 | 17.7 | 16.8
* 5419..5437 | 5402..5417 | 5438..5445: -0.34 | 16.7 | 17.2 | 17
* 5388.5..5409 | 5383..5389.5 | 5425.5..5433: 2.25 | 18.5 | 17.2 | 18.1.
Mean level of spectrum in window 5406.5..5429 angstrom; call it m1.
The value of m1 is 17.1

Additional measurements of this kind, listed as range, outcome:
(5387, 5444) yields 17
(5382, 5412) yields 16.7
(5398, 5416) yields 16.5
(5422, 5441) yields 17.5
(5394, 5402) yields 16.5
